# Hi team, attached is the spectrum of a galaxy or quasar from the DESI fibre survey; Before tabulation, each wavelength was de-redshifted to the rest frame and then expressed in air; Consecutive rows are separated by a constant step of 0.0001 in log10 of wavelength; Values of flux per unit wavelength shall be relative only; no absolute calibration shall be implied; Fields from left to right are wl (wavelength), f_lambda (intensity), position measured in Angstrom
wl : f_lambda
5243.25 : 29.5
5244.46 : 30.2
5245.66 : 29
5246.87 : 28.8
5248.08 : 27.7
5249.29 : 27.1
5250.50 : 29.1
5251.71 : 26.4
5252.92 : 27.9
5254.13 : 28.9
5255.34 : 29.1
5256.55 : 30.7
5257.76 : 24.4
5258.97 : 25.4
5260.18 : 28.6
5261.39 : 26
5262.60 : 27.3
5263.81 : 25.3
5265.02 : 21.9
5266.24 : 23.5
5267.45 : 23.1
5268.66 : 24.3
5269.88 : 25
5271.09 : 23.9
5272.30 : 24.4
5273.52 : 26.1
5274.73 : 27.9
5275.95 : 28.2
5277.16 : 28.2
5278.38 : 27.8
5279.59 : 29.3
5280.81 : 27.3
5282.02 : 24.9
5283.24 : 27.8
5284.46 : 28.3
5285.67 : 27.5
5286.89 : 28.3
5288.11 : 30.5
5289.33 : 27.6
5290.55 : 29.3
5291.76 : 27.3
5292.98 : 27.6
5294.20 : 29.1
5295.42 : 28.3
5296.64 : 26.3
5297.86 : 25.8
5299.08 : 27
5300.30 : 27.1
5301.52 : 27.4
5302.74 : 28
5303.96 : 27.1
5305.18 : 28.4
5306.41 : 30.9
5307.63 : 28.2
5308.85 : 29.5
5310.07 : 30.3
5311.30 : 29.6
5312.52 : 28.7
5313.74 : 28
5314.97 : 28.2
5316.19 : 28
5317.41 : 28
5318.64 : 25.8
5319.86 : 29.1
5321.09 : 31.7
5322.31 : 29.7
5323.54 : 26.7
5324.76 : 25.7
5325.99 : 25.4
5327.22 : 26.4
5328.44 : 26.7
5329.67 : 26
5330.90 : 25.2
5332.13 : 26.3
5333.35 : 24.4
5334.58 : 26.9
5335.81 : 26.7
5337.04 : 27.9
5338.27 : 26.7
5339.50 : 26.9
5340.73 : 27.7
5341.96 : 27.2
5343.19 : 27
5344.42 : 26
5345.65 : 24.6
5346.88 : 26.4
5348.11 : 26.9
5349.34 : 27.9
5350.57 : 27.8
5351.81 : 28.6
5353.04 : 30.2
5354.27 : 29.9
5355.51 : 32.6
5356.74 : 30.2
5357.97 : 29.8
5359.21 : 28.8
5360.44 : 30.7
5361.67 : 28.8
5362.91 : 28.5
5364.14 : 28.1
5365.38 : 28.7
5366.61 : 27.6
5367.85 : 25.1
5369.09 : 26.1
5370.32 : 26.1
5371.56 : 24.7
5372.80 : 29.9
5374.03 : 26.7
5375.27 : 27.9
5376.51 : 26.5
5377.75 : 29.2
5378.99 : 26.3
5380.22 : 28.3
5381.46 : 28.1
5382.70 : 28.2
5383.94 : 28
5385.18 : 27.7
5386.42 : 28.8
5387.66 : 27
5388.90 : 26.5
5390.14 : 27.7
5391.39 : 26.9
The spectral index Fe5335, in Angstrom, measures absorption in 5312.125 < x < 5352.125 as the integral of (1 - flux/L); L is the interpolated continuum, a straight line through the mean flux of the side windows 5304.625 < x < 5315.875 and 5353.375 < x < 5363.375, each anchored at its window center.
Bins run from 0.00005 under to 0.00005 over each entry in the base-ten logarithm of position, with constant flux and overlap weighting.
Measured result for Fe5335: 3.2 Angstrom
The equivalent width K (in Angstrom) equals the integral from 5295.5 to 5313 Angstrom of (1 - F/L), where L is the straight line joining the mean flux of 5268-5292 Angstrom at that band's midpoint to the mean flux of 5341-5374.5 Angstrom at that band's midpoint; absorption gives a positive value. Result -0.5 Angstrom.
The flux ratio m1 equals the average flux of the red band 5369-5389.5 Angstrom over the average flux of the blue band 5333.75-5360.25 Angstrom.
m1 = 1.0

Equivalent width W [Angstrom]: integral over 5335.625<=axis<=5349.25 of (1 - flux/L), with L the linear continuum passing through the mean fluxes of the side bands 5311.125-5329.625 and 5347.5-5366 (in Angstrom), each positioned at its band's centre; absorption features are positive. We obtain 0.9 Angstrom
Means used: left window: 27.8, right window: 29.2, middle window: 26.8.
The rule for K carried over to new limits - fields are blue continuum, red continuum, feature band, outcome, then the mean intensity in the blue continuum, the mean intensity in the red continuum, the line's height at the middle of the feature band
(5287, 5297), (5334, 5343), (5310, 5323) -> -0.5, 28.3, 27.1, 27.7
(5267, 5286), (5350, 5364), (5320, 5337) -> 1.0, 26.5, 29.6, 28.5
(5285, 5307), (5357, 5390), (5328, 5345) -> 0.8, 28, 27.8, 27.9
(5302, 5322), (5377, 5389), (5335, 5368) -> 0.2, 28.7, 27.9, 28.2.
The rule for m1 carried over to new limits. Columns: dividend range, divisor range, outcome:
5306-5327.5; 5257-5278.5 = 1.11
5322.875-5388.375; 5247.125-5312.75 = 1.01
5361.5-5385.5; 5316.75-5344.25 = 1.02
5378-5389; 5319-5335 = 1.03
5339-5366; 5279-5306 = 1.02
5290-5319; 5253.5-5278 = 1.08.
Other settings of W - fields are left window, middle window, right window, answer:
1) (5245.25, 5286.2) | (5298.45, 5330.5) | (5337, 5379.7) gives -0.74 Angstrom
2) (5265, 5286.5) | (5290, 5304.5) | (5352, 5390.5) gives -0.47 Angstrom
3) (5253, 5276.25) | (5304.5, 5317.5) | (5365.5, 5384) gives -1.16 Angstrom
